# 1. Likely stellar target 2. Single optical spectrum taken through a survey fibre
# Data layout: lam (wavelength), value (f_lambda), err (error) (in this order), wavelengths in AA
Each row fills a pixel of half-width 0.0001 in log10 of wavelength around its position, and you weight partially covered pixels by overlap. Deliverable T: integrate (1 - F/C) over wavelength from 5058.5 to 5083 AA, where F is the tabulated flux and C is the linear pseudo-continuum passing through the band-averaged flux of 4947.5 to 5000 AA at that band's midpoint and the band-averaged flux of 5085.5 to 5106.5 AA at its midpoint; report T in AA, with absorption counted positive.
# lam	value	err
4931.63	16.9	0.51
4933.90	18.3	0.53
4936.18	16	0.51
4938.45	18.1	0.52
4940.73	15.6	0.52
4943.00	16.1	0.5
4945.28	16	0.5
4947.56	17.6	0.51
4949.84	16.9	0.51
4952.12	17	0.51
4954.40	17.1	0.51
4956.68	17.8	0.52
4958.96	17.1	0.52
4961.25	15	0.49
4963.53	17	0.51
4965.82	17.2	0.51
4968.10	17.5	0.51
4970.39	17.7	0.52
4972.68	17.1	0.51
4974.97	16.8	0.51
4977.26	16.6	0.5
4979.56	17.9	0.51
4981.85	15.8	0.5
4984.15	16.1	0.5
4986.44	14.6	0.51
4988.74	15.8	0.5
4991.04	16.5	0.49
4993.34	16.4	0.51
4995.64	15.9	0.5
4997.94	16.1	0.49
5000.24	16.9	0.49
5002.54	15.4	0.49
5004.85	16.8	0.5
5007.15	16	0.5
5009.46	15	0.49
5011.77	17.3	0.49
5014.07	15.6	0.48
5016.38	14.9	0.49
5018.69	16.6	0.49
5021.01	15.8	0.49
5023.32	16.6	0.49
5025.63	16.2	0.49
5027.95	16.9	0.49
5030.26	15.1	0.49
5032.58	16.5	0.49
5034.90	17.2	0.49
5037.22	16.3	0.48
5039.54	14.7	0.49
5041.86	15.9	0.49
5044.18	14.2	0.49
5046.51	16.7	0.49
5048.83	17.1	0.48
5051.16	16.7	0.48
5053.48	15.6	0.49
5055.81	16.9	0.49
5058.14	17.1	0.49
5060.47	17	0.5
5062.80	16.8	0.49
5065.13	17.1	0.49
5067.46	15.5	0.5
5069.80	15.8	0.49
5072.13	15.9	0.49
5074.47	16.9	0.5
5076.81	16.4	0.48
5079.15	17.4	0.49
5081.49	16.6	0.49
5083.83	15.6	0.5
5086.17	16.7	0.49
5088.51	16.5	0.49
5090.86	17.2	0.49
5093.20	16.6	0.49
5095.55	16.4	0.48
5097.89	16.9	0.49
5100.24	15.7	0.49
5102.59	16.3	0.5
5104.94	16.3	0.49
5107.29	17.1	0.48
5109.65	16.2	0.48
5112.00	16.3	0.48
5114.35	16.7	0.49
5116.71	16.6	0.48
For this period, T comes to 0.0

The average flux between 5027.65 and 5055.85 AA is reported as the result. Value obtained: 16.1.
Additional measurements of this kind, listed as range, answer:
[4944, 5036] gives 16.5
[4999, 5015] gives 16.2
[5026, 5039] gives 16.3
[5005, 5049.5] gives 16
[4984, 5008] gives 16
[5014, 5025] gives 15.9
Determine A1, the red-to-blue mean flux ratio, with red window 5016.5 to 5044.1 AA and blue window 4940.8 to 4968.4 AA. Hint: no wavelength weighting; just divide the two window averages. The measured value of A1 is 0.95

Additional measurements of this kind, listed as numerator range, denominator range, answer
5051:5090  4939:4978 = 0.98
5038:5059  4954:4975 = 0.94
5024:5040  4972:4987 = 0.98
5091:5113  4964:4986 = 0.97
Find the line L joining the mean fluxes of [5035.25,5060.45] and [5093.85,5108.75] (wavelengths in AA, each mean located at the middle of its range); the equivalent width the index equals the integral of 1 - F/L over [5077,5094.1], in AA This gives -0.3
